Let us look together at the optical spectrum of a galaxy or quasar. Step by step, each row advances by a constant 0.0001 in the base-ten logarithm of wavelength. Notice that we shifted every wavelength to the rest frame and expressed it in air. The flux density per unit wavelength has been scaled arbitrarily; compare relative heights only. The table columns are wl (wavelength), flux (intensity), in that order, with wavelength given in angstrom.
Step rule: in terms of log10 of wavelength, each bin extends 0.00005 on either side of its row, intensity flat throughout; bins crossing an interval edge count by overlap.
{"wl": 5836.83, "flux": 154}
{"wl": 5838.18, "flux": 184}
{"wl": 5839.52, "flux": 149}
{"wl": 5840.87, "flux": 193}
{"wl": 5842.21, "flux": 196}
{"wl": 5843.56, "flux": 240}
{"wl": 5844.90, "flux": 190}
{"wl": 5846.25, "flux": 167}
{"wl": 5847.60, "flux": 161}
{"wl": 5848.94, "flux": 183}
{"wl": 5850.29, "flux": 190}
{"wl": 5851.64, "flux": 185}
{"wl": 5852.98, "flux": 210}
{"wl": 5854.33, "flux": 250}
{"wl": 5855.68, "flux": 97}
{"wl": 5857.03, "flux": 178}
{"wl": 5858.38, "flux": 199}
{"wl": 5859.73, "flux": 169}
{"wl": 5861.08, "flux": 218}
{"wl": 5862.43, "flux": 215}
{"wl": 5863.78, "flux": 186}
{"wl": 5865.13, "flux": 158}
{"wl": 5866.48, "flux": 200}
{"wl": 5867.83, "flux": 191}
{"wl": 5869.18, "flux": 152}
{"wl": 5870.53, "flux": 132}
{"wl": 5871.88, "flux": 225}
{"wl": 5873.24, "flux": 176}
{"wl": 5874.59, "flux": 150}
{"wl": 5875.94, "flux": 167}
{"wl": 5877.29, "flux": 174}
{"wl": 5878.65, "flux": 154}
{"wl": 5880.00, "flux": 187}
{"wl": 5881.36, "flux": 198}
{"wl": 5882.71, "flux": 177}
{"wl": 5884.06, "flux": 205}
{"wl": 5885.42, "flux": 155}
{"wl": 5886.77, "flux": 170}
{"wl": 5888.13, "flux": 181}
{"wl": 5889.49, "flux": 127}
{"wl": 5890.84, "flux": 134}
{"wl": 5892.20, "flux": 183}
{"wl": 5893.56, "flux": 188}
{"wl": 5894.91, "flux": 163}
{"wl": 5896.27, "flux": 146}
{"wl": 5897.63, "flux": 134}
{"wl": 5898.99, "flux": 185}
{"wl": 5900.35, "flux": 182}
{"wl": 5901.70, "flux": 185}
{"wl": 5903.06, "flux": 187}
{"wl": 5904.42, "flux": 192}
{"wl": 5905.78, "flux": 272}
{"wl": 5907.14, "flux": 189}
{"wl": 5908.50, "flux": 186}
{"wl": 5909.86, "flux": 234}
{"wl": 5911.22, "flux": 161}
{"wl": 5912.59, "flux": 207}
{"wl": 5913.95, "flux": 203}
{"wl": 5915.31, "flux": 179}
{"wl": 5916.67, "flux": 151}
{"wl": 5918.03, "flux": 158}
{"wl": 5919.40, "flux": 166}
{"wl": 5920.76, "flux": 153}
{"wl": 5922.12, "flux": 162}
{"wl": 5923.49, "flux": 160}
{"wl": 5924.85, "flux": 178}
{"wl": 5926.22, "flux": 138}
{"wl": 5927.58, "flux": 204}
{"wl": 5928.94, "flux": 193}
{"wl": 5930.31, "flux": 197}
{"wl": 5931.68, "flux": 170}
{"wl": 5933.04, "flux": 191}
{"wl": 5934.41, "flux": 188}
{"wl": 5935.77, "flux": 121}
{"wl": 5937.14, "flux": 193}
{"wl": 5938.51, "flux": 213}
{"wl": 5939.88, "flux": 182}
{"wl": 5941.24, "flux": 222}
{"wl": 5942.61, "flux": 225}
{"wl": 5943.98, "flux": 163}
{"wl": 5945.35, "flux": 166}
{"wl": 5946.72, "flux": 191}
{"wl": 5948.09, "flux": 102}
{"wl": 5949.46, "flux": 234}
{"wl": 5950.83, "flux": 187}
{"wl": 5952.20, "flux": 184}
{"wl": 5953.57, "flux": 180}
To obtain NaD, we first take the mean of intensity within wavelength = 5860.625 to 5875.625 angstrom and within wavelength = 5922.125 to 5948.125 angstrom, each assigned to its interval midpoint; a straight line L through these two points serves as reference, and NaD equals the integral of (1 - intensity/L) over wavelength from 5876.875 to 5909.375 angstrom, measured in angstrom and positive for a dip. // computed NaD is 0.6 angstrom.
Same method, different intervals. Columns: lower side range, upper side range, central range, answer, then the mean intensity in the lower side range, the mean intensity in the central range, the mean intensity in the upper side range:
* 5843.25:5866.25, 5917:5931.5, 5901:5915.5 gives -2.2 angstrom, 187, 200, 170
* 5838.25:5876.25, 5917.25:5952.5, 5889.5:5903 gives 1.1 angstrom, 183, 166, 178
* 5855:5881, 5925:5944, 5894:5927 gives 0.8 angstrom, 175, 178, 186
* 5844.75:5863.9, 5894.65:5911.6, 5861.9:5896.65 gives 2.6 angstrom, 186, 173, 187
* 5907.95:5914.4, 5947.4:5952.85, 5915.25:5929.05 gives 1.9 angstrom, 198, 166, 177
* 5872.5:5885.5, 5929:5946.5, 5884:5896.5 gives 1.0 angstrom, 175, 164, 186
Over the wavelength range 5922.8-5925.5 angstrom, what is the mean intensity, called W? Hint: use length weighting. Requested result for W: 169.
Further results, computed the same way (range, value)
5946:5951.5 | 178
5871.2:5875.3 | 183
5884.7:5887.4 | 163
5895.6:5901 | 162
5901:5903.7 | 186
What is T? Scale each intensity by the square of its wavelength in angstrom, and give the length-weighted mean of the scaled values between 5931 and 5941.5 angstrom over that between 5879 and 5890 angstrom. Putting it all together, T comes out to 1.07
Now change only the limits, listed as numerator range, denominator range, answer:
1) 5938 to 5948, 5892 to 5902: 1.13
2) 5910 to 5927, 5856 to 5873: 0.95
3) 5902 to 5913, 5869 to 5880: 1.22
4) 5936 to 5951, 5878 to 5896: 1.12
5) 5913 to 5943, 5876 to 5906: 1.04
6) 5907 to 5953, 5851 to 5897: 1.04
